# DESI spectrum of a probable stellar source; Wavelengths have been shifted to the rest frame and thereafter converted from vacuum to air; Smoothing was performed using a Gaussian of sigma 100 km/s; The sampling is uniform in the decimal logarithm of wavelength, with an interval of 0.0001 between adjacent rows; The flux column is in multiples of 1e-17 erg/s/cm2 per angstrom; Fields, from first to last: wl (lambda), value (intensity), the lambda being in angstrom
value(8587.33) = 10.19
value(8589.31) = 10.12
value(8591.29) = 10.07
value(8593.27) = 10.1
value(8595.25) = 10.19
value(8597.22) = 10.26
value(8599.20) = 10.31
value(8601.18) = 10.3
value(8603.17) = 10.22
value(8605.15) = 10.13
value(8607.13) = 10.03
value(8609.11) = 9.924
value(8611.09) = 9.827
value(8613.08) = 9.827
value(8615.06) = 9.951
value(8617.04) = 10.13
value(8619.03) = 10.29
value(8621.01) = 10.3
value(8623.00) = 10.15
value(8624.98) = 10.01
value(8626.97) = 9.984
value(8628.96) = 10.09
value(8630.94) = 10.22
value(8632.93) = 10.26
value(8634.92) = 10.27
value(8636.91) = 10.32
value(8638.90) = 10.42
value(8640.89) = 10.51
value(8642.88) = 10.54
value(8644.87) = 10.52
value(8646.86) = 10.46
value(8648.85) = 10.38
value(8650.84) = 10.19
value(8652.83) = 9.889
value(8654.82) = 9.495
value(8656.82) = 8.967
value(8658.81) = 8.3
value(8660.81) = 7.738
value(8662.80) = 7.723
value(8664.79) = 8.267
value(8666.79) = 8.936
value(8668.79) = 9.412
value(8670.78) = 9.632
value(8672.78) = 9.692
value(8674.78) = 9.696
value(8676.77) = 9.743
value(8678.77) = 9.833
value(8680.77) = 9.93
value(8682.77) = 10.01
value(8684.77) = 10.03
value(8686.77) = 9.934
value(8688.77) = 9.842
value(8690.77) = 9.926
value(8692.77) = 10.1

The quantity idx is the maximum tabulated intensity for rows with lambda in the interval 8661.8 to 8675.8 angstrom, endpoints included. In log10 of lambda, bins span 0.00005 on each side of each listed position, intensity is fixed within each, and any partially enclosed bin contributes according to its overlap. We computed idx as 9.696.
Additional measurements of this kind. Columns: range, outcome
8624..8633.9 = 10.26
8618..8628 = 10.3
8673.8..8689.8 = 10.03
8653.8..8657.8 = 9.495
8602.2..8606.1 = 10.22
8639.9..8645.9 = 10.54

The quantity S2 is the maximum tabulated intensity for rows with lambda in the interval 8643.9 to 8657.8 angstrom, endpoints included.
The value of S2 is 10.52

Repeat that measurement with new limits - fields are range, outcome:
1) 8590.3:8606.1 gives 10.31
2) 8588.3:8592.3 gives 10.12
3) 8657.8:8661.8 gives 8.3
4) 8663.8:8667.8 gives 8.936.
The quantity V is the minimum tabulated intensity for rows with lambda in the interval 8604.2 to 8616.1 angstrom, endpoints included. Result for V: 9.827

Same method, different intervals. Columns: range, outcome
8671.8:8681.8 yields 9.692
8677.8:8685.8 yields 9.833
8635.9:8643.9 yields 10.32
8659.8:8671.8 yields 7.723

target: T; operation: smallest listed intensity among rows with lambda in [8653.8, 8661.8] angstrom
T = 7.738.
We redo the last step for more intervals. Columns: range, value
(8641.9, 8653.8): 9.889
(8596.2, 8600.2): 10.26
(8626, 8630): 9.984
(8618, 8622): 10.29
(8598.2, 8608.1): 10.03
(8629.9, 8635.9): 10.22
